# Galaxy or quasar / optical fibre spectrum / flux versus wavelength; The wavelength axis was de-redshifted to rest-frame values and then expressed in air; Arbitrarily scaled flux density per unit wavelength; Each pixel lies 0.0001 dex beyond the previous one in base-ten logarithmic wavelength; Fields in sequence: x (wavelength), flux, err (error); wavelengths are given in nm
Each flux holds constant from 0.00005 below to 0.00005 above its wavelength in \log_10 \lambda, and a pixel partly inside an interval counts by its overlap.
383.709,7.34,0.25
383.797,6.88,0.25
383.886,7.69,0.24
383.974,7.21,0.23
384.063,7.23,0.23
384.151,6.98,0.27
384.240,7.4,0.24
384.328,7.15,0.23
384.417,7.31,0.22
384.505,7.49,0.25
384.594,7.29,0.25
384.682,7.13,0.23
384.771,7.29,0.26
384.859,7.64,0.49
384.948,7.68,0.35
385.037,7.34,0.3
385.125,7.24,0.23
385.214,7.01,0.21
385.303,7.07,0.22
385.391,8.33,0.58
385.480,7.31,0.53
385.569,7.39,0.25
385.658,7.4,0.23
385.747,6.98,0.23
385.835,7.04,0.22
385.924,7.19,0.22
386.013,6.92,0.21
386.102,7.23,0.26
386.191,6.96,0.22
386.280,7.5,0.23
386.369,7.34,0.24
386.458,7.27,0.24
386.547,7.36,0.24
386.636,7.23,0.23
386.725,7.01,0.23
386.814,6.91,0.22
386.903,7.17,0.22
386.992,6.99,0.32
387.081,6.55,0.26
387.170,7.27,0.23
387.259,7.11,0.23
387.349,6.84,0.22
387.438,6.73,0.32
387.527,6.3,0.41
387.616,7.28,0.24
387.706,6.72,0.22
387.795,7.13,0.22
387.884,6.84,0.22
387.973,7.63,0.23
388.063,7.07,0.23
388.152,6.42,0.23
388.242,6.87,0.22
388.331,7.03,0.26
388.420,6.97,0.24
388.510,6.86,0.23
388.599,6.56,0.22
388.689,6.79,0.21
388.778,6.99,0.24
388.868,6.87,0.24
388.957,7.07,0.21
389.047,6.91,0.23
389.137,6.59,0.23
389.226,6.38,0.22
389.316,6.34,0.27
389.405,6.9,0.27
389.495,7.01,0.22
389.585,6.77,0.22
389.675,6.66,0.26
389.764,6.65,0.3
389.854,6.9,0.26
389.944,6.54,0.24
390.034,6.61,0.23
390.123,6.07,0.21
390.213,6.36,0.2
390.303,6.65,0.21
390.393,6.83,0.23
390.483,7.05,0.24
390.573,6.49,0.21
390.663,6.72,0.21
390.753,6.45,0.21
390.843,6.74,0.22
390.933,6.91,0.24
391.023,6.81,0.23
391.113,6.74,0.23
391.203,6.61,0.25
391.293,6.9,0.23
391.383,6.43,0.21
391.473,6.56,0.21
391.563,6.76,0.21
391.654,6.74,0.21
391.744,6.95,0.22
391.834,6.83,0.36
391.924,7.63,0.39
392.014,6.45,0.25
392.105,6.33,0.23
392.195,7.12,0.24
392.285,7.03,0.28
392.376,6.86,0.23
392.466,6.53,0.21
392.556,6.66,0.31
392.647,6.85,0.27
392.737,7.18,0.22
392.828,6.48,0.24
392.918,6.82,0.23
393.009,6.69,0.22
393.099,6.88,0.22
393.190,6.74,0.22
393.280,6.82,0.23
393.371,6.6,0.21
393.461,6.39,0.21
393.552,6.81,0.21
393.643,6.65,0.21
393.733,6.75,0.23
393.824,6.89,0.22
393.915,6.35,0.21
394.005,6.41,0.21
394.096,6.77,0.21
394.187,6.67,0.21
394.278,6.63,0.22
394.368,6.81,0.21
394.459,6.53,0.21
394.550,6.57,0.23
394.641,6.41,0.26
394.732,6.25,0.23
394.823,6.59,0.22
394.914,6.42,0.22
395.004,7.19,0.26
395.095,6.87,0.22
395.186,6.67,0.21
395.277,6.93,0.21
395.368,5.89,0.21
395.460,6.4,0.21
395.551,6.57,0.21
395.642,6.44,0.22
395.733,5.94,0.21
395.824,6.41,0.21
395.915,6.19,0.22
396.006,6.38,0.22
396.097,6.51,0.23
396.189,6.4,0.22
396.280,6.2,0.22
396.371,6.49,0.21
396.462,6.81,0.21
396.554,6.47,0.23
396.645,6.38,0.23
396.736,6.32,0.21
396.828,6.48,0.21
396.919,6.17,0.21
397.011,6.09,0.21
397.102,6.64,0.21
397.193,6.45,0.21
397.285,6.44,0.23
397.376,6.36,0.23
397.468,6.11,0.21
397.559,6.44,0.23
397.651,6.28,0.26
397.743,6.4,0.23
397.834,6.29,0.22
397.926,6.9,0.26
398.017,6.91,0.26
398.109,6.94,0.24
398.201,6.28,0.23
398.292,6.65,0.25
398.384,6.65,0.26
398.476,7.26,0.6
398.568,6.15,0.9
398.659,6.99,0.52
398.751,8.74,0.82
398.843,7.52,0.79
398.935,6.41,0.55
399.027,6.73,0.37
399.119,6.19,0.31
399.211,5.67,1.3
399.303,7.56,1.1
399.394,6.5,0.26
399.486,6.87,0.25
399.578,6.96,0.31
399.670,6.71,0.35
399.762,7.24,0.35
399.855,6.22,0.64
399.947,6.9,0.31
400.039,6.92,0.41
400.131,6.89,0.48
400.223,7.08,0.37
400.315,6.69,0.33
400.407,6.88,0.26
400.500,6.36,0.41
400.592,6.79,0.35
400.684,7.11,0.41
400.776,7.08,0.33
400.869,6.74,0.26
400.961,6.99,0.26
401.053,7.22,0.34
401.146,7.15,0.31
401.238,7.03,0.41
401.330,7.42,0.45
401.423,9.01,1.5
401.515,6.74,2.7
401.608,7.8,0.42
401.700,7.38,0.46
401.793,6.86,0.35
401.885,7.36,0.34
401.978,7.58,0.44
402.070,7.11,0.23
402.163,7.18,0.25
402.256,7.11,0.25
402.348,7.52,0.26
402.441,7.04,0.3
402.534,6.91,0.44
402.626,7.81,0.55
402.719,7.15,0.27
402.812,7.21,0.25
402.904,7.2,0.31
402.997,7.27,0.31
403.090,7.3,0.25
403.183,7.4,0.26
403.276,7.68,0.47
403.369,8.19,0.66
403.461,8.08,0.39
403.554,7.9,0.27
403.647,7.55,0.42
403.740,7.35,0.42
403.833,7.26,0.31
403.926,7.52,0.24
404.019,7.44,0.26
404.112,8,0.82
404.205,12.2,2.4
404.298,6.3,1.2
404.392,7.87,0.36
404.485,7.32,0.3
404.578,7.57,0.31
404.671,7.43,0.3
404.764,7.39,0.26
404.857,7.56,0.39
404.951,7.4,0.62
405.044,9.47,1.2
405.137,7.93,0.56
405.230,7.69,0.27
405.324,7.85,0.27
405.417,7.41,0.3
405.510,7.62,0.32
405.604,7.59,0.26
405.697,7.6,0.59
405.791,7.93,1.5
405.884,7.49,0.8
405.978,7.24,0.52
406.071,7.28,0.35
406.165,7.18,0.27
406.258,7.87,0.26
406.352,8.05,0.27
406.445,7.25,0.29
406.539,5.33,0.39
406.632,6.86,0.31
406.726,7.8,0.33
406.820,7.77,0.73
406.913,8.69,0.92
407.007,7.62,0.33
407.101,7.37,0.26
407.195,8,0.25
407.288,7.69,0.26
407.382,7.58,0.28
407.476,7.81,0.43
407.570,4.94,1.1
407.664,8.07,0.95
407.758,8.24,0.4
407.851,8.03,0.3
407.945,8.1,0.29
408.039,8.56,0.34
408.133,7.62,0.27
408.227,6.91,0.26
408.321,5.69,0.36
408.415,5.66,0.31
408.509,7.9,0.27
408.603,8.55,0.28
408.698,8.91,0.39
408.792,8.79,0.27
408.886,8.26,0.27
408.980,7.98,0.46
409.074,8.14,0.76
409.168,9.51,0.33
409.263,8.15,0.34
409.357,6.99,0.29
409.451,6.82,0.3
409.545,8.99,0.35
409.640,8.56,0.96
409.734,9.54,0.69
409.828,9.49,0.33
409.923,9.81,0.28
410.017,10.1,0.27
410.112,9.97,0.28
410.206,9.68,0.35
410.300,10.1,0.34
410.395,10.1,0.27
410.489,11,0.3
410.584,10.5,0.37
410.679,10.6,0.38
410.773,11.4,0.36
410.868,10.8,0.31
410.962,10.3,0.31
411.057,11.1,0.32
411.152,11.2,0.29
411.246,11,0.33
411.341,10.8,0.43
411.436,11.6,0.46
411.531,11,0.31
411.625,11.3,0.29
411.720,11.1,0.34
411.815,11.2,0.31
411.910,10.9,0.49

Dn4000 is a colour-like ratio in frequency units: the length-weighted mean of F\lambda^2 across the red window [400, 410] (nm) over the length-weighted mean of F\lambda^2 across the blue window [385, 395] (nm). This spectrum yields 1.20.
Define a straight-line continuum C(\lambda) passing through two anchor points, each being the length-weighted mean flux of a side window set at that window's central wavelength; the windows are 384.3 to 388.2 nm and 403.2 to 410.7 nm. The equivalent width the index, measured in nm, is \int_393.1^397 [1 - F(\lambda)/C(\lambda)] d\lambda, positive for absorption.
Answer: 0.52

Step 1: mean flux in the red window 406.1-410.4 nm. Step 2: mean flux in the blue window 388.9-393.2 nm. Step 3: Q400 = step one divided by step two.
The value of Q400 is 1.19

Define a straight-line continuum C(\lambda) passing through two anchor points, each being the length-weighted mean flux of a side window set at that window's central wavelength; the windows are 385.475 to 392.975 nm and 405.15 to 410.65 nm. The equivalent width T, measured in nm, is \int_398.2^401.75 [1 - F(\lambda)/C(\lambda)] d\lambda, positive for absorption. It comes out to 0.280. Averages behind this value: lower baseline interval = 6.86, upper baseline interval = 8.08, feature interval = 6.97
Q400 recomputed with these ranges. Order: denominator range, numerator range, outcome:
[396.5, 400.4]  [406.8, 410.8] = 1.27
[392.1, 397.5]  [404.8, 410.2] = 1.20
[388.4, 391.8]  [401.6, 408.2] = 1.13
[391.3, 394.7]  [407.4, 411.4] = 1.33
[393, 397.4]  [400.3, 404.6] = 1.14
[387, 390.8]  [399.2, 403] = 1.05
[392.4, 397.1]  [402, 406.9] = 1.16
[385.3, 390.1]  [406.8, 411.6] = 1.27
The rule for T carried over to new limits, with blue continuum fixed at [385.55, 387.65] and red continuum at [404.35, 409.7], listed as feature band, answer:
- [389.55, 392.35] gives 0.190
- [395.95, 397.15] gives 0.157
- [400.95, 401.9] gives 0.019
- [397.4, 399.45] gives 0.200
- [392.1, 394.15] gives 0.153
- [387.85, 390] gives 0.100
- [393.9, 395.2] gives 0.125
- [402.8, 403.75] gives 0.000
